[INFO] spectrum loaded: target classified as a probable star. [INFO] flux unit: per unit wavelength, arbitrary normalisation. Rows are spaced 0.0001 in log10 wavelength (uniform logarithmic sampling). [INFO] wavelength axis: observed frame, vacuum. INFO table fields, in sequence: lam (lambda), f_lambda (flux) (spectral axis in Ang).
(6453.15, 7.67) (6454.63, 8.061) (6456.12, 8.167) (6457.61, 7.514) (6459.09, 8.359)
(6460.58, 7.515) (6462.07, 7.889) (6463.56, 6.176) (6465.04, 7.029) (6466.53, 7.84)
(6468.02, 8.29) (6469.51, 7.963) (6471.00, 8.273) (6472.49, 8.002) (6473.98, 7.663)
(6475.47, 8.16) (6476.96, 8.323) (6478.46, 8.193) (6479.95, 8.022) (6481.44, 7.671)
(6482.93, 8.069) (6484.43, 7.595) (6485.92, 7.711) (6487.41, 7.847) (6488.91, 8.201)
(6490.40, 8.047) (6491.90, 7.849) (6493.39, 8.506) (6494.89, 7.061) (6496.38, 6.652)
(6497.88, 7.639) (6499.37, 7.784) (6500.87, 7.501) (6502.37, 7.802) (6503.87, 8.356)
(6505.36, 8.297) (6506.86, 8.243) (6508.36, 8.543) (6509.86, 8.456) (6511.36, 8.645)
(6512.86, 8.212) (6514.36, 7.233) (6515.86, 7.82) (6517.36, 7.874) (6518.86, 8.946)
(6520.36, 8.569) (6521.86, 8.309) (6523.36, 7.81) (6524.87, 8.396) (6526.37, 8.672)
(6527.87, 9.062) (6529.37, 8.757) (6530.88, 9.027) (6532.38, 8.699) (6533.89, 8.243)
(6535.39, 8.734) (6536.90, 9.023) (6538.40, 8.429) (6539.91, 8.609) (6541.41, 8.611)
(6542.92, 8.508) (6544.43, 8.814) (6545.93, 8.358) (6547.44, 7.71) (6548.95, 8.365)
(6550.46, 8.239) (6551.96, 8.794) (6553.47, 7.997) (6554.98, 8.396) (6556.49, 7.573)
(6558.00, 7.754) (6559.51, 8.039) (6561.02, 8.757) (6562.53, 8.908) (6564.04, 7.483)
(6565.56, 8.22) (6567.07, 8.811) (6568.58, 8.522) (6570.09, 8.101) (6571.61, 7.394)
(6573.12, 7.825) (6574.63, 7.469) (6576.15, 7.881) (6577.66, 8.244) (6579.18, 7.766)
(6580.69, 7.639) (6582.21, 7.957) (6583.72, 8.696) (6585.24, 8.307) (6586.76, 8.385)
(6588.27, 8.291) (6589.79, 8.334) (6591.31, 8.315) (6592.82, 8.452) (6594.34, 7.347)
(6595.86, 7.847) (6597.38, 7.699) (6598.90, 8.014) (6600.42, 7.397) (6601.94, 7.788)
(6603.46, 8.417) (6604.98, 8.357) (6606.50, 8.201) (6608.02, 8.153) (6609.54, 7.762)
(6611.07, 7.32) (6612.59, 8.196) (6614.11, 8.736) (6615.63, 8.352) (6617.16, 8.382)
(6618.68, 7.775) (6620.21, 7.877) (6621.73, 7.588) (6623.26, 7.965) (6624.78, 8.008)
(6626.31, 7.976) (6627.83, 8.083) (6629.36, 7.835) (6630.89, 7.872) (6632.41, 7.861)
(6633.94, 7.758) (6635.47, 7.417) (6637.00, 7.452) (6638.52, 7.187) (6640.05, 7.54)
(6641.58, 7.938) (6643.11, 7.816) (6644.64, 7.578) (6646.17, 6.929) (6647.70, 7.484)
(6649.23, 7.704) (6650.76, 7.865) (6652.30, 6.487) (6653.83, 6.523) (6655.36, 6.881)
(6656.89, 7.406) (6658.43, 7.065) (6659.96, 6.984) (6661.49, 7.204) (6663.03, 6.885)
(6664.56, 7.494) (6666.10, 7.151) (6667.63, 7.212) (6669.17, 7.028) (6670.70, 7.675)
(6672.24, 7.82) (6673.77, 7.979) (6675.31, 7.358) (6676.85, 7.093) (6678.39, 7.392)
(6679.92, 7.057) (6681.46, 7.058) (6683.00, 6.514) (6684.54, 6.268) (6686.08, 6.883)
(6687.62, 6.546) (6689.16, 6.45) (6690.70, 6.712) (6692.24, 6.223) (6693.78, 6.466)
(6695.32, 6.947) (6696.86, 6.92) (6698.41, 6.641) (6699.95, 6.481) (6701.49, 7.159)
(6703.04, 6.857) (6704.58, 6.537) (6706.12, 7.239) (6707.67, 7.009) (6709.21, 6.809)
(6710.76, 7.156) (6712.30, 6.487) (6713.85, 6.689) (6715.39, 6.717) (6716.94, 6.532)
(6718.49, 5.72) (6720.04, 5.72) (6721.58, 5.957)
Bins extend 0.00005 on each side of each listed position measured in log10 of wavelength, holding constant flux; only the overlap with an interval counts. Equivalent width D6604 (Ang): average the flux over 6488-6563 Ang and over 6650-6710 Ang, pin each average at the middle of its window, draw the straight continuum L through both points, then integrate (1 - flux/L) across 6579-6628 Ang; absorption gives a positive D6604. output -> -2.80 Ang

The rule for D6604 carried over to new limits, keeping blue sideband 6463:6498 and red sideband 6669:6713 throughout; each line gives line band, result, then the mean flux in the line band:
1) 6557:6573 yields -1.6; 8.17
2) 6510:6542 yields -3.6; 8.46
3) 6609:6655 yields -3.4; 7.7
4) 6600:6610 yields -1.0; 8.04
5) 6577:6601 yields -2.3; 8.05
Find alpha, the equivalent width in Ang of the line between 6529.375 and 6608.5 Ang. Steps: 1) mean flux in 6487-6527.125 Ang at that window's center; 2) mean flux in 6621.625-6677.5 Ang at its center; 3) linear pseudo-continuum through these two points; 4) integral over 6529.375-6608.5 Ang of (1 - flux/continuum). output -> -4.3 Ang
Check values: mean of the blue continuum 8.05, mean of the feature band 8.21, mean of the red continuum 7.46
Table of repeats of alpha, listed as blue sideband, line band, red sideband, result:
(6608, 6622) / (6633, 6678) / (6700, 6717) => 1.0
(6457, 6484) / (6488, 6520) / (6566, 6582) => -0.5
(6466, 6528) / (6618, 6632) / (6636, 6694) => -1.0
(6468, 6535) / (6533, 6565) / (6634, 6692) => -2.1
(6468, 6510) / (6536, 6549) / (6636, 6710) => -1.4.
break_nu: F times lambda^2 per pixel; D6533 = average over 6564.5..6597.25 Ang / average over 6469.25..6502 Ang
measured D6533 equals 1.06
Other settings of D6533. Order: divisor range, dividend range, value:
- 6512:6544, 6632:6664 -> 0.90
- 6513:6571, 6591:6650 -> 0.96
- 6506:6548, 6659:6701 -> 0.87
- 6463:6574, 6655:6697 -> 0.91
